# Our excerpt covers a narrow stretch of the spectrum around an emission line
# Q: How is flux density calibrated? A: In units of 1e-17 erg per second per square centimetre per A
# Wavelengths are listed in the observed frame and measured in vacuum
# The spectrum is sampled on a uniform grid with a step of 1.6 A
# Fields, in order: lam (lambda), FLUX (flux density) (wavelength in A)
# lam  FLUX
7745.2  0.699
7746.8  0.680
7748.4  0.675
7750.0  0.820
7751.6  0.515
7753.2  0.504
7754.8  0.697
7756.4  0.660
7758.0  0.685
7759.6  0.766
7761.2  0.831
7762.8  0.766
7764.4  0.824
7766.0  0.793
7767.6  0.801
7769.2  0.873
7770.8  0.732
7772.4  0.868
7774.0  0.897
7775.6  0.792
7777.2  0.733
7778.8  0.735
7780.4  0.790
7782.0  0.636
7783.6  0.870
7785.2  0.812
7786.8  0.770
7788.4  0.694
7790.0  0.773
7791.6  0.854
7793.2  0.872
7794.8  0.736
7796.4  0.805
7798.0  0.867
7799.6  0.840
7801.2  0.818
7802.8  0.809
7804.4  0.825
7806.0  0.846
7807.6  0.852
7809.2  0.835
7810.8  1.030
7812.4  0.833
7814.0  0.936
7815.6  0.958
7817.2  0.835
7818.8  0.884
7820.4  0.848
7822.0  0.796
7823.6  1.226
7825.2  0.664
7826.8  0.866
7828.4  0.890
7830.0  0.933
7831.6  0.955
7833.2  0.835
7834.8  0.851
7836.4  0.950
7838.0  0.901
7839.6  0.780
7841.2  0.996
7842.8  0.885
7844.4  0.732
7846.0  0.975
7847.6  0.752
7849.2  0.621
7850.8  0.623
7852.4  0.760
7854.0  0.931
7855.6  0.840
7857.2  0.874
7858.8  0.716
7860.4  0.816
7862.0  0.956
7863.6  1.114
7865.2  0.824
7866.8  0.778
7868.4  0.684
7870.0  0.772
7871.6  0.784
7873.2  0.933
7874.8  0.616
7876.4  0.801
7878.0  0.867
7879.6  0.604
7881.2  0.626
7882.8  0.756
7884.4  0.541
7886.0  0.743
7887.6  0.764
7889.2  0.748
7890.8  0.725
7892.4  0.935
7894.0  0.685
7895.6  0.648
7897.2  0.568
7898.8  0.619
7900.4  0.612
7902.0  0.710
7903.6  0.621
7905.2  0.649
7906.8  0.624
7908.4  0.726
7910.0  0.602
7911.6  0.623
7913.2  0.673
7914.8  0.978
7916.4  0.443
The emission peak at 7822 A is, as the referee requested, Mg II 2798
